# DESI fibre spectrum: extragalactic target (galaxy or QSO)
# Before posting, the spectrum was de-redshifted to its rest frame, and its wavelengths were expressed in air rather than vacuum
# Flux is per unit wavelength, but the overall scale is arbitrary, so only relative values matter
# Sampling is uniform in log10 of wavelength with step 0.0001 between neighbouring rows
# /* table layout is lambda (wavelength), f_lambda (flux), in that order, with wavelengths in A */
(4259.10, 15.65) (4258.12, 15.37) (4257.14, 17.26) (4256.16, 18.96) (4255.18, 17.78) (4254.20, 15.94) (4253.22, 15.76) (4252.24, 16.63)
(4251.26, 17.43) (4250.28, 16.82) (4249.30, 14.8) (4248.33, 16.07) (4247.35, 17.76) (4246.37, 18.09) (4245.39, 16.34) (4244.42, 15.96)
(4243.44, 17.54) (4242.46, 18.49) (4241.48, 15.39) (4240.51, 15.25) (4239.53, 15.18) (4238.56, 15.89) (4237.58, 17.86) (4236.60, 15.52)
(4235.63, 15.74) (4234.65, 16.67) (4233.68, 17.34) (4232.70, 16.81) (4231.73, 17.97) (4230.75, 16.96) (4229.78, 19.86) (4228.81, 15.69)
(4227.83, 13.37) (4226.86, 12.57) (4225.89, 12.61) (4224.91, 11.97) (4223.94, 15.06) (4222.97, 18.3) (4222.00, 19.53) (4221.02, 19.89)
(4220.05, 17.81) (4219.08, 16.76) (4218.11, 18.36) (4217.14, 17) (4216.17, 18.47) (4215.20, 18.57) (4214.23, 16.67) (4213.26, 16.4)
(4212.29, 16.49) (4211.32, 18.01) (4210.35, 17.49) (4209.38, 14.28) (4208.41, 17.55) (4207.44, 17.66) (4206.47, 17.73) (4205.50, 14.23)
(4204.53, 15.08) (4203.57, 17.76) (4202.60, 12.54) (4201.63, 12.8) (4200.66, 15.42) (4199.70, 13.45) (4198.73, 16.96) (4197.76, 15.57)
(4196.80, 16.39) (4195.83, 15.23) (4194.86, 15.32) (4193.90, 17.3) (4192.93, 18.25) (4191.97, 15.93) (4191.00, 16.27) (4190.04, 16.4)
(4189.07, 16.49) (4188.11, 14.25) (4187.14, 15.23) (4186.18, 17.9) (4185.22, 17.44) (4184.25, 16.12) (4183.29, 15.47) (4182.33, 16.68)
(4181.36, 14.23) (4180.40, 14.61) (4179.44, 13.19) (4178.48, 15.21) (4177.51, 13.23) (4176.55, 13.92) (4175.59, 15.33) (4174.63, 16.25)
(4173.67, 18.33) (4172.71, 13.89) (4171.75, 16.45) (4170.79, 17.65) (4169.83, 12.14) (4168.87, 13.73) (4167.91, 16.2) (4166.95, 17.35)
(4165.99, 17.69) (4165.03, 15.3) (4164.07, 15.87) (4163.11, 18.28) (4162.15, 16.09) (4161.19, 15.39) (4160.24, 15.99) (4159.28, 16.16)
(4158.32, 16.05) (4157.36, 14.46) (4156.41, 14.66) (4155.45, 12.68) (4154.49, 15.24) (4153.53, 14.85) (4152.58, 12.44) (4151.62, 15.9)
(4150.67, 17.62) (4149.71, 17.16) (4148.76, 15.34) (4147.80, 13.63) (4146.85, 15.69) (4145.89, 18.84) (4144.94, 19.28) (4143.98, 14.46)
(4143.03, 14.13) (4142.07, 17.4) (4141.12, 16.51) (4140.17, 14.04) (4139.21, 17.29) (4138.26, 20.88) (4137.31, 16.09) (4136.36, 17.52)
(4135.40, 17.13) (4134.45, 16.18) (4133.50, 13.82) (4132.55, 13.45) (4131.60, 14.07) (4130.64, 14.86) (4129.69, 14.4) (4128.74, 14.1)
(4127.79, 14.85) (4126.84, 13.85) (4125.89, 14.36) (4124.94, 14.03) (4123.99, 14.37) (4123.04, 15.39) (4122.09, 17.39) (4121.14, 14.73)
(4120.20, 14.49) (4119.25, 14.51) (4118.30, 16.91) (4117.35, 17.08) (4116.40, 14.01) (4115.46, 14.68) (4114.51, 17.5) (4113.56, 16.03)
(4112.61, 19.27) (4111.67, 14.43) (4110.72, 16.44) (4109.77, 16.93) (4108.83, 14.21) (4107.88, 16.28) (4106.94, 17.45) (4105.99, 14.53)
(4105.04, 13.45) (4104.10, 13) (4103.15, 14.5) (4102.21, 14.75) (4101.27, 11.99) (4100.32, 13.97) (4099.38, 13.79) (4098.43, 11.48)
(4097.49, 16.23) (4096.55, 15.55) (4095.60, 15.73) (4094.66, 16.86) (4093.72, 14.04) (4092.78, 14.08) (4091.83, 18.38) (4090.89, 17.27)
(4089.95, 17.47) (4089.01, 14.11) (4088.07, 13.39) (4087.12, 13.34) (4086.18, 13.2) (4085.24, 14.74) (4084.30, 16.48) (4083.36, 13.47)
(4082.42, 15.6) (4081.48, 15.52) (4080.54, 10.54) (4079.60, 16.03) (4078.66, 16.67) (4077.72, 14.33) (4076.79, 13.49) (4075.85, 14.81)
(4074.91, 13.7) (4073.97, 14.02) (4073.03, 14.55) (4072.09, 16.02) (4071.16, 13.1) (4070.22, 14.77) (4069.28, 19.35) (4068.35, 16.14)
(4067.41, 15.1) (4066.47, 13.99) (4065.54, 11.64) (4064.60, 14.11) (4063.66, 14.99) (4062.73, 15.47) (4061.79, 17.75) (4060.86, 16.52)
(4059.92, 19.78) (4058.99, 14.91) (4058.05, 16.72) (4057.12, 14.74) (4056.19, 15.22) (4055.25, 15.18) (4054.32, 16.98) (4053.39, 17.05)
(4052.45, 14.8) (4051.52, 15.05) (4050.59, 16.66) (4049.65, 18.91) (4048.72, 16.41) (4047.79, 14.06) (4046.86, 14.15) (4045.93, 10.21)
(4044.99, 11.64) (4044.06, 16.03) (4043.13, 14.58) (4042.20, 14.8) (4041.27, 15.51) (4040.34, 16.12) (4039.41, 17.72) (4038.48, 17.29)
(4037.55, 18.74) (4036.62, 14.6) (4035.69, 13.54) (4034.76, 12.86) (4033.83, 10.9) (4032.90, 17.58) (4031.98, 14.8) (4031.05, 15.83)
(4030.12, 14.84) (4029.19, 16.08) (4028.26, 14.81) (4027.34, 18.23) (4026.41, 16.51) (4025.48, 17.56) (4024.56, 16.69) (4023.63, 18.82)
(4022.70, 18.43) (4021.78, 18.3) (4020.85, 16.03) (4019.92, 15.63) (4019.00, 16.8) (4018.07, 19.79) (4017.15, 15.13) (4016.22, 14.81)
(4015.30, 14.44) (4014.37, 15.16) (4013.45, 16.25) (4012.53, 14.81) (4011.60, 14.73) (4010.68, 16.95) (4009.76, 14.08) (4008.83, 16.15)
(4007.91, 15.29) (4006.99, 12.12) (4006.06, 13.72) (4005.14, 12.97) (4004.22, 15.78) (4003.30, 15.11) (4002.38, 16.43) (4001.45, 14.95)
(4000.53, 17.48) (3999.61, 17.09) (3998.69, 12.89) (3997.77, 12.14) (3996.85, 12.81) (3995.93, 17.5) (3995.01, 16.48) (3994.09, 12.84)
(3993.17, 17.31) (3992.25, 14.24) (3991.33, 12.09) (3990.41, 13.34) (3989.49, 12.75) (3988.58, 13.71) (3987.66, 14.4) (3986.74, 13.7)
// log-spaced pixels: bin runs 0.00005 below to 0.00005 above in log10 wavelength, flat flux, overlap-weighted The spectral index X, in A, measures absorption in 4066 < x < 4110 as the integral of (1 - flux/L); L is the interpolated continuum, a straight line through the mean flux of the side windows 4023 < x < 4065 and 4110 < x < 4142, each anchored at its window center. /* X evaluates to 2.3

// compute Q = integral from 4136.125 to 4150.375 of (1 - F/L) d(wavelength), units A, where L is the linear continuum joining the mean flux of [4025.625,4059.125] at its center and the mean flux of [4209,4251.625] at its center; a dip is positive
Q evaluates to -0.4 A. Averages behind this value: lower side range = 15.4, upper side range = 16.6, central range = 16.5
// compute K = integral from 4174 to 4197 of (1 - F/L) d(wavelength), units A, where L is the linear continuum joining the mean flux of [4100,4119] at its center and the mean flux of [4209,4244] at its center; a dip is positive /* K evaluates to 0.7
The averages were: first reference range 15.4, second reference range 16.6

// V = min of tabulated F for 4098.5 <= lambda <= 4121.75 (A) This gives 11.99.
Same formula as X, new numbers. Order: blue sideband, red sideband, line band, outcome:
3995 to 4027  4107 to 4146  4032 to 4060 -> 0.7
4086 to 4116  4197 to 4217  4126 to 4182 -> 0.5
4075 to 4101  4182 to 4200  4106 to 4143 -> -1.0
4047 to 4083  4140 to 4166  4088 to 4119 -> 0.4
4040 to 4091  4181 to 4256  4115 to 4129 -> 0.5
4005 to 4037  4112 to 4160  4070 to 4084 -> 1.0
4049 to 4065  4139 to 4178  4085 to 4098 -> 0.6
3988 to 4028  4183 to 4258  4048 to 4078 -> 0.4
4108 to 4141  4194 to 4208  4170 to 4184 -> 0.2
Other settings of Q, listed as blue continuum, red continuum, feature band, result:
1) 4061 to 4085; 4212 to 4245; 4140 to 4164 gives 0.06 A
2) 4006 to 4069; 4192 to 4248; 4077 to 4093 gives 0.87 A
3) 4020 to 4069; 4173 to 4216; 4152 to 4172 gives 0.52 A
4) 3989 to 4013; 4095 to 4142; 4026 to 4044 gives -0.82 A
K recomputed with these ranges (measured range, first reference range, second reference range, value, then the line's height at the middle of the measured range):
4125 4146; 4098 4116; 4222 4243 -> -0.7 A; 15.2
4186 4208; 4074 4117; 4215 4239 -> 0.6 A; 16.3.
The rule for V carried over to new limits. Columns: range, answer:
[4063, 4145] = 10.54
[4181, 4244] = 11.97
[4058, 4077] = 11.64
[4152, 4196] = 12.14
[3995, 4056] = 10.21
